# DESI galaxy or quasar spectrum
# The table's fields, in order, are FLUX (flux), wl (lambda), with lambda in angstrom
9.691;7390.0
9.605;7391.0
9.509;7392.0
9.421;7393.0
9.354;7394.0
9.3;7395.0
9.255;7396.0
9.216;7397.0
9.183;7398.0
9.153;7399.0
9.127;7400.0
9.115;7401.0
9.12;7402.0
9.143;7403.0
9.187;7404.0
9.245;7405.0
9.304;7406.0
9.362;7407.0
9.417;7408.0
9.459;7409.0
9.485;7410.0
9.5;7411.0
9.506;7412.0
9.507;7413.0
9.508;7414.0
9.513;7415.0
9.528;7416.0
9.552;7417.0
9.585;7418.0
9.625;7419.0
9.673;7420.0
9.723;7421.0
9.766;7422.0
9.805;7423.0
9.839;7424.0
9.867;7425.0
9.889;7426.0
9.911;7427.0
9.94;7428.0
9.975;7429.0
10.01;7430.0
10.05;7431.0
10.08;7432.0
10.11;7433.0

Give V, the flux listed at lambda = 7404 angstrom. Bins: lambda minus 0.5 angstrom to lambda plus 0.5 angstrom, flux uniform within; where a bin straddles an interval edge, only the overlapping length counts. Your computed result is 9.187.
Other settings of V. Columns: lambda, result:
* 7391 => 9.605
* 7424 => 9.839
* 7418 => 9.585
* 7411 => 9.5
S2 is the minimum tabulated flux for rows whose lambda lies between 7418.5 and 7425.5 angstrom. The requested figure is 9.625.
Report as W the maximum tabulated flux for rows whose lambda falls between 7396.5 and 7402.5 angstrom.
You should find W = 9.216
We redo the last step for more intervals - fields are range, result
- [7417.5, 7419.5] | 9.625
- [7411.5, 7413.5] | 9.507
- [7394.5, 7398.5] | 9.3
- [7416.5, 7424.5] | 9.839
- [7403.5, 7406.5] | 9.304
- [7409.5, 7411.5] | 9.5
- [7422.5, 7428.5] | 9.94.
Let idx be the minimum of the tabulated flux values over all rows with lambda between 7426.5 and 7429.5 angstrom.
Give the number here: 9.911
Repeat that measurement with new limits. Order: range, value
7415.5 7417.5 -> 9.528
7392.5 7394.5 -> 9.354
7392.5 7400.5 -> 9.127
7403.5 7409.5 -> 9.187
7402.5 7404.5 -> 9.143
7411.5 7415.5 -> 9.506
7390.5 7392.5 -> 9.509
